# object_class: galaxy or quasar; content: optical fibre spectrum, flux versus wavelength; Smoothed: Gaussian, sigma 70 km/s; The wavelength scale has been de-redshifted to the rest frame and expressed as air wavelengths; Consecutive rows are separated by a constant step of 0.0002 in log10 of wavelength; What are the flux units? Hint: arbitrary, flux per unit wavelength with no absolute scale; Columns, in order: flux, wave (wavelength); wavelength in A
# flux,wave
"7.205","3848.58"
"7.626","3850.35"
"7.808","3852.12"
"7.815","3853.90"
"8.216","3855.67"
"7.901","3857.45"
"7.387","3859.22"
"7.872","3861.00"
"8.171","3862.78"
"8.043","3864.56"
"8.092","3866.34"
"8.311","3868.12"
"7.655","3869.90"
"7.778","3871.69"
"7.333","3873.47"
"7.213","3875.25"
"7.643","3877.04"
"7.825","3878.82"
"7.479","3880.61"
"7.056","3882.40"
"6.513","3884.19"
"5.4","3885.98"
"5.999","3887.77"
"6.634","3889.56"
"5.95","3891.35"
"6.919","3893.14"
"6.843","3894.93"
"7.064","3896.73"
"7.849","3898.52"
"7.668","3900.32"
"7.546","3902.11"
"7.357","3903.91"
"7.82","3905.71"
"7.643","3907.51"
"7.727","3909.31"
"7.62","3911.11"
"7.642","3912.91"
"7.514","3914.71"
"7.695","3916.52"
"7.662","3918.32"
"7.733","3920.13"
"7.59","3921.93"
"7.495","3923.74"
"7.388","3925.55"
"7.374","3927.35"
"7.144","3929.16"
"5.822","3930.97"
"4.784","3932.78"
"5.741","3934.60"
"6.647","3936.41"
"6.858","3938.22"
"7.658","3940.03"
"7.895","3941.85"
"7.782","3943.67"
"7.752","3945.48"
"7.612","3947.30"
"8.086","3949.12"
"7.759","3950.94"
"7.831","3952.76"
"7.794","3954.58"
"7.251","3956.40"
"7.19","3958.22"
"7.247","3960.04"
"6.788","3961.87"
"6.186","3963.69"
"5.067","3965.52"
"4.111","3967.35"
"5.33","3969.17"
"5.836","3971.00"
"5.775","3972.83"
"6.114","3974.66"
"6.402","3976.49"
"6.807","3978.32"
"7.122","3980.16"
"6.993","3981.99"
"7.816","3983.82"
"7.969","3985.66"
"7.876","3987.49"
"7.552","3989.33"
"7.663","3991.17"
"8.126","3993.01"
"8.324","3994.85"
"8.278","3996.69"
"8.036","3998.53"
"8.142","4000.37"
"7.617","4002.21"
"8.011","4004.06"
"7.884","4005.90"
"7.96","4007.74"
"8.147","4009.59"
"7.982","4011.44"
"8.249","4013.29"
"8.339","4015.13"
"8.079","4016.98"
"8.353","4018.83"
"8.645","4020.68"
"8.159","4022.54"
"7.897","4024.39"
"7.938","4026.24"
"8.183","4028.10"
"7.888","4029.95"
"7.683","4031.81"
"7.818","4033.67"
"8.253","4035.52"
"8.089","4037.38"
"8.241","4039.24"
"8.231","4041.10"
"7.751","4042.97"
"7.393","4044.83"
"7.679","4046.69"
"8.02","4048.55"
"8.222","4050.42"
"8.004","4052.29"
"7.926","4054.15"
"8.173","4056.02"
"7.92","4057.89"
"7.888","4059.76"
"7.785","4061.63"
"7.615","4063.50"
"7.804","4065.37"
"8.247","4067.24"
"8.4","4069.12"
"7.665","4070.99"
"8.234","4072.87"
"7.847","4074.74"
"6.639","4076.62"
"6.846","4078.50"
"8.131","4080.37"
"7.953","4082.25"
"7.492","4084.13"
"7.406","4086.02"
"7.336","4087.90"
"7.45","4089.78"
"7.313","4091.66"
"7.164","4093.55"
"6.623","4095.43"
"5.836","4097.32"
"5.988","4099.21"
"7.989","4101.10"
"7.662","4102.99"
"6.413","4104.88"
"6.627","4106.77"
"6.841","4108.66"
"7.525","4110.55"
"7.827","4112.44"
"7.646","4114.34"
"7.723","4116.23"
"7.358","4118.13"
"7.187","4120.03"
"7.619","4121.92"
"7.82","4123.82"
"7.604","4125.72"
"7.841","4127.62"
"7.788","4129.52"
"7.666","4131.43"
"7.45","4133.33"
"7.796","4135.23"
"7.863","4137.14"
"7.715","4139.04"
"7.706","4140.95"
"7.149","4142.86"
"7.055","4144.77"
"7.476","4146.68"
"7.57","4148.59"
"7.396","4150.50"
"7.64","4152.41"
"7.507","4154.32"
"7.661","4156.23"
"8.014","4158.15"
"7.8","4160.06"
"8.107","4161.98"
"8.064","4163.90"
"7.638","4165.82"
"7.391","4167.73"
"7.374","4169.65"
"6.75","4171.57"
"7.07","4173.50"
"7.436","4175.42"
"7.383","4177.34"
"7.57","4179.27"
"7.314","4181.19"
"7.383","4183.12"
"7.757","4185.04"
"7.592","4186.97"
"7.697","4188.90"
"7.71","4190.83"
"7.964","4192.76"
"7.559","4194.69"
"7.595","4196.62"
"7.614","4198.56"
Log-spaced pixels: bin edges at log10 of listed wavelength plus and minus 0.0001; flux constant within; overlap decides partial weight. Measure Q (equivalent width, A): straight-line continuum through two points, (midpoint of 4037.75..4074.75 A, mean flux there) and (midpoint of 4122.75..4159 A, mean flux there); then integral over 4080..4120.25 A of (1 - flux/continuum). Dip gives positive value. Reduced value 2.8 A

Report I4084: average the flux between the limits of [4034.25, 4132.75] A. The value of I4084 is 7.59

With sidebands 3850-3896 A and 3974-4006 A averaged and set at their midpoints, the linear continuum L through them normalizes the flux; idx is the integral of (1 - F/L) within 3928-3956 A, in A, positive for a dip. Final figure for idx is 1.3 A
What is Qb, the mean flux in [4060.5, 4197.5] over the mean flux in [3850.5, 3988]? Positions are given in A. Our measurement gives 1.05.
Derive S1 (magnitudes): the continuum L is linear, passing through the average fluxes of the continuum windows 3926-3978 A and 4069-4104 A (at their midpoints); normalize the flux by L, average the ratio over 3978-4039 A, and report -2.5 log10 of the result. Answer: -0.142 mag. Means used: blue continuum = 6.72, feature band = 7.95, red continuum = 7.34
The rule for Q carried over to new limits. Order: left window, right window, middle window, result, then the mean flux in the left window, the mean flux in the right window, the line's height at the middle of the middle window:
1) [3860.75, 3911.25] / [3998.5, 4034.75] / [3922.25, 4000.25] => 7.1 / 7.33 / 8.05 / 7.75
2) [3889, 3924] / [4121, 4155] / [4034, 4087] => -2.3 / 7.41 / 7.59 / 7.53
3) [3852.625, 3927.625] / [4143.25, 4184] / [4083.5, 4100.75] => 1.2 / 7.44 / 7.5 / 7.48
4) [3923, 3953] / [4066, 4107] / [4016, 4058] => -4.3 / 7.14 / 7.34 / 7.28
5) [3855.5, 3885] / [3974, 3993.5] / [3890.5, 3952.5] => 1.8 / 7.66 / 7.31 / 7.5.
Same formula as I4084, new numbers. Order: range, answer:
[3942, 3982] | 6.78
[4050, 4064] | 7.94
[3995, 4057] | 8.04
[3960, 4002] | 6.94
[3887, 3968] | 7.12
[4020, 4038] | 8.05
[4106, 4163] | 7.57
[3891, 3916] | 7.41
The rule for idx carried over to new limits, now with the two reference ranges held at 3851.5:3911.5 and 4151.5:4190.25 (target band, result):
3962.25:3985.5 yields 3.9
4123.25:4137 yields -0.3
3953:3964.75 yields 0.6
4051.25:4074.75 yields -1.5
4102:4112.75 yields 0.6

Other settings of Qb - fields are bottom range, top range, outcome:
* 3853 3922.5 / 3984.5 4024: 1.08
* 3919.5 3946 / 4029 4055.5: 1.13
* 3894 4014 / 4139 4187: 1.03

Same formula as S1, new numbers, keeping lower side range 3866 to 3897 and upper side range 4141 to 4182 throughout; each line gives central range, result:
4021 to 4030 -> -0.11 mag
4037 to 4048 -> -0.08 mag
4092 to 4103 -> 0.09 mag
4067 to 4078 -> -0.06 mag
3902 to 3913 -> -0.07 mag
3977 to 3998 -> -0.06 mag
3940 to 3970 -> 0.03 mag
